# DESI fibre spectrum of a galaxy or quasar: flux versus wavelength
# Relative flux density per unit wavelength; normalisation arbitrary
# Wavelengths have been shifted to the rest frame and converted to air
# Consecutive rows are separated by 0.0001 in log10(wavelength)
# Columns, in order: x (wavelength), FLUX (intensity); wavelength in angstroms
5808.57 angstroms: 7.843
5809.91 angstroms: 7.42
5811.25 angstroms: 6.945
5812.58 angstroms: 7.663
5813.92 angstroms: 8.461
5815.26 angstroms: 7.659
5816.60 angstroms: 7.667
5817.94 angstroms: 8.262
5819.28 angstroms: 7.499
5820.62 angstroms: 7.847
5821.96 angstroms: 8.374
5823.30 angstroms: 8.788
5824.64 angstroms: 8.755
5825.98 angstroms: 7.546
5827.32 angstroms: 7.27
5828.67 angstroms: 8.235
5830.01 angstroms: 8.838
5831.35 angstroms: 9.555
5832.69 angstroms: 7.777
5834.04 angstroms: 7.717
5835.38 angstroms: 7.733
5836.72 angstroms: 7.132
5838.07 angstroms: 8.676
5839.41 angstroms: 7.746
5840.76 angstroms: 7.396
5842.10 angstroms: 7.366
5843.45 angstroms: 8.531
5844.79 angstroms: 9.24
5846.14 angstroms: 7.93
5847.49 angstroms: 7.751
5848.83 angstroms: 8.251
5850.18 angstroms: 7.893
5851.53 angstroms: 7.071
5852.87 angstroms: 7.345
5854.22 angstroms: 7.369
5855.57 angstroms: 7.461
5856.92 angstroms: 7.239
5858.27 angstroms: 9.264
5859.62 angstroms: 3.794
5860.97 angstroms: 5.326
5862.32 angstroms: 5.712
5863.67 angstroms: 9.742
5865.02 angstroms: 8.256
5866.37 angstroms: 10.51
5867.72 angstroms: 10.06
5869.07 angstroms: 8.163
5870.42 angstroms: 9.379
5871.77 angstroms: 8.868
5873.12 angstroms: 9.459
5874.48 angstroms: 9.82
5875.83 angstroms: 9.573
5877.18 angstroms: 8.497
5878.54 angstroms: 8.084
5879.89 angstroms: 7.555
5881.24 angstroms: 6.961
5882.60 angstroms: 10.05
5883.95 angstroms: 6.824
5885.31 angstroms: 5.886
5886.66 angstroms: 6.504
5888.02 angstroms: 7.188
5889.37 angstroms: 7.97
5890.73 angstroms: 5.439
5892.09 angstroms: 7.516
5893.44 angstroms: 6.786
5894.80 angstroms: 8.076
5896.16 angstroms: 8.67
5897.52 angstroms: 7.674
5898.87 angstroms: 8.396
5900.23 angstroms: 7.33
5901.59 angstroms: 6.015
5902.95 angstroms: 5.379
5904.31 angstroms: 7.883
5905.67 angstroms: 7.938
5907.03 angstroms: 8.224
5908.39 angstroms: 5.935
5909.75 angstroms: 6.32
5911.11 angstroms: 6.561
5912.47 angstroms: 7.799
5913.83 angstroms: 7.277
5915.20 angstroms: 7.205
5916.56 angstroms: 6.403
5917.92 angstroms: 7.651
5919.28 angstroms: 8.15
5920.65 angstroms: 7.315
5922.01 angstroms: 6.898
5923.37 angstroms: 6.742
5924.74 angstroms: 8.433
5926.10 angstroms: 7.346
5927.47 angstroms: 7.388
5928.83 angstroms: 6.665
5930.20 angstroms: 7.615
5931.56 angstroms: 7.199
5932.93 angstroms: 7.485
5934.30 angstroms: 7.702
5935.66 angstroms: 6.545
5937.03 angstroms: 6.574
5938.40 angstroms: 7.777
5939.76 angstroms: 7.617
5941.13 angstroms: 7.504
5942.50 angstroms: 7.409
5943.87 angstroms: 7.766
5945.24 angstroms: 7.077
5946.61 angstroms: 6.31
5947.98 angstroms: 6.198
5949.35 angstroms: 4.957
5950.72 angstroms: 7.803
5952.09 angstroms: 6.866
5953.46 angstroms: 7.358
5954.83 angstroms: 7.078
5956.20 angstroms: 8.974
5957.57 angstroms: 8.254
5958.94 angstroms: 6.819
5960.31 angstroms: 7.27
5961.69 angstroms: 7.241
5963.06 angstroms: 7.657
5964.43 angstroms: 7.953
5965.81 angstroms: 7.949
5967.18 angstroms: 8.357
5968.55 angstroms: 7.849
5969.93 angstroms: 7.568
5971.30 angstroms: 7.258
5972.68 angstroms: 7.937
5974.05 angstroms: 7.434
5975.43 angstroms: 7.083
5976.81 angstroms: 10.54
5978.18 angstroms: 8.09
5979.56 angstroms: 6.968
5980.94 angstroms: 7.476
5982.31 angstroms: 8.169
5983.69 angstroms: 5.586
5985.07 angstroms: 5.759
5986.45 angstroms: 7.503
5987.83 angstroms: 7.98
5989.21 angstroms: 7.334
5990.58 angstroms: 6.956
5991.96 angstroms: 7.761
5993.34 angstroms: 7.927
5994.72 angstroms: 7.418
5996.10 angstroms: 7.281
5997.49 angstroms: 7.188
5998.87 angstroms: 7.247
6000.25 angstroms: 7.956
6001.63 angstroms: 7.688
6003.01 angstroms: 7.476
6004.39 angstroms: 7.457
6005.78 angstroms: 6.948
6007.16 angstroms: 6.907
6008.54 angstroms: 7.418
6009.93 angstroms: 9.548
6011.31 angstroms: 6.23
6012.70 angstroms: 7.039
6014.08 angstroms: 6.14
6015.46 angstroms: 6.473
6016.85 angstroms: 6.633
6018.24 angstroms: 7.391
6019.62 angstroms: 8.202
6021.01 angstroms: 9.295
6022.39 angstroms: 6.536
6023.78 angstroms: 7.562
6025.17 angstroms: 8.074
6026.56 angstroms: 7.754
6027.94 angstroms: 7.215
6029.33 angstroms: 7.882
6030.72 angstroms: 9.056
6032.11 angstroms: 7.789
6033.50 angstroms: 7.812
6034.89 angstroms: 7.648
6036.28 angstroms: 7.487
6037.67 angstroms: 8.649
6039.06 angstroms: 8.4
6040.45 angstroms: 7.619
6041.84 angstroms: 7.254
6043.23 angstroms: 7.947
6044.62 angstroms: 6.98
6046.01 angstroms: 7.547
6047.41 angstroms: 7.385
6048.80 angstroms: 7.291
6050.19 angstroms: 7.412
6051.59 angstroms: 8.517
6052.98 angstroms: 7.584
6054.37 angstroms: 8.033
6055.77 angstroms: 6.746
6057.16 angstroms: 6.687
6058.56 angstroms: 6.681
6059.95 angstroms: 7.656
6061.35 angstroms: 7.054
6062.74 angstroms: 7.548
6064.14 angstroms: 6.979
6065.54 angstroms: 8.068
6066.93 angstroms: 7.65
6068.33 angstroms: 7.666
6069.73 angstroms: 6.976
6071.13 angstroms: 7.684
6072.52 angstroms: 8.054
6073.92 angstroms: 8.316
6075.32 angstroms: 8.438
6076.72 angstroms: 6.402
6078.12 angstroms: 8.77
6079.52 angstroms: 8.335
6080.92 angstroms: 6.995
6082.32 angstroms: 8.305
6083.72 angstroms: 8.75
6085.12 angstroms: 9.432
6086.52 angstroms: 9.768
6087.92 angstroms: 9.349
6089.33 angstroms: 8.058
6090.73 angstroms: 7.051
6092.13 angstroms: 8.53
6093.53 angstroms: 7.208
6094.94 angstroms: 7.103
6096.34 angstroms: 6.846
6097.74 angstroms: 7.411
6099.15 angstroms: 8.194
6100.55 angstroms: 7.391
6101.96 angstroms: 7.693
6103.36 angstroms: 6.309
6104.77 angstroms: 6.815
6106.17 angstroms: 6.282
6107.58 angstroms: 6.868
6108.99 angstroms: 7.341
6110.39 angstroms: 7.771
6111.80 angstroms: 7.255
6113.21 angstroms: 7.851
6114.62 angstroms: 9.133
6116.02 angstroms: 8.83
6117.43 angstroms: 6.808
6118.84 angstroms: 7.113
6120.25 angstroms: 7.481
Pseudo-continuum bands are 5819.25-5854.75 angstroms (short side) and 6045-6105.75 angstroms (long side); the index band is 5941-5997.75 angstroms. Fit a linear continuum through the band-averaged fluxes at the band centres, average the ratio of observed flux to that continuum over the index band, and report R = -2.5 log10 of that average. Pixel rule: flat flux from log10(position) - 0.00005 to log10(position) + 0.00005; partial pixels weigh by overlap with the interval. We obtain 0.06 mag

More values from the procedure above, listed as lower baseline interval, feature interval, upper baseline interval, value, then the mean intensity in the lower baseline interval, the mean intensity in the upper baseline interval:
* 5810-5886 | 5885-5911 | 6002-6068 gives 0.110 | 8.01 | 7.53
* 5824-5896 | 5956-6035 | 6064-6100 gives 0.053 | 7.91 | 7.95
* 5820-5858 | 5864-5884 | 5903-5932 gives -0.163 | 7.97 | 7.24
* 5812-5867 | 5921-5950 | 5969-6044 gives 0.085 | 7.87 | 7.56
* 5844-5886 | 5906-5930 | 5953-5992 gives 0.088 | 8.05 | 7.59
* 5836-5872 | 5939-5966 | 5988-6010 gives 0.047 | 7.89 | 7.49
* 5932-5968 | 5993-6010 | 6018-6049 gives 0.017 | 7.33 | 7.79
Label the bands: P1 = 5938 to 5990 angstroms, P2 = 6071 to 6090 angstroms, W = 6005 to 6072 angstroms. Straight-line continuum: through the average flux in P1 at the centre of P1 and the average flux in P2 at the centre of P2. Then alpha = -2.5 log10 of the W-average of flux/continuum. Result 0.07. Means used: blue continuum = 7.44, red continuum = 8.35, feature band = 7.52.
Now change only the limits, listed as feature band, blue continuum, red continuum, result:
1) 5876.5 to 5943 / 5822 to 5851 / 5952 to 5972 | 0.08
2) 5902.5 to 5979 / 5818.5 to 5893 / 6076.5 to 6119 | 0.07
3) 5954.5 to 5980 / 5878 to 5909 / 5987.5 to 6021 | -0.07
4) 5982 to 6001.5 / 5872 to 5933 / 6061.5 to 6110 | 0.05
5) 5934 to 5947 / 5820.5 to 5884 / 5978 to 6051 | 0.08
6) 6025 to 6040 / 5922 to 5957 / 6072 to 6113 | -0.06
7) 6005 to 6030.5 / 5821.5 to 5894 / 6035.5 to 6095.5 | 0.05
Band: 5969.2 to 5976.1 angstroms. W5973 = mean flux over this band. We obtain 7.45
